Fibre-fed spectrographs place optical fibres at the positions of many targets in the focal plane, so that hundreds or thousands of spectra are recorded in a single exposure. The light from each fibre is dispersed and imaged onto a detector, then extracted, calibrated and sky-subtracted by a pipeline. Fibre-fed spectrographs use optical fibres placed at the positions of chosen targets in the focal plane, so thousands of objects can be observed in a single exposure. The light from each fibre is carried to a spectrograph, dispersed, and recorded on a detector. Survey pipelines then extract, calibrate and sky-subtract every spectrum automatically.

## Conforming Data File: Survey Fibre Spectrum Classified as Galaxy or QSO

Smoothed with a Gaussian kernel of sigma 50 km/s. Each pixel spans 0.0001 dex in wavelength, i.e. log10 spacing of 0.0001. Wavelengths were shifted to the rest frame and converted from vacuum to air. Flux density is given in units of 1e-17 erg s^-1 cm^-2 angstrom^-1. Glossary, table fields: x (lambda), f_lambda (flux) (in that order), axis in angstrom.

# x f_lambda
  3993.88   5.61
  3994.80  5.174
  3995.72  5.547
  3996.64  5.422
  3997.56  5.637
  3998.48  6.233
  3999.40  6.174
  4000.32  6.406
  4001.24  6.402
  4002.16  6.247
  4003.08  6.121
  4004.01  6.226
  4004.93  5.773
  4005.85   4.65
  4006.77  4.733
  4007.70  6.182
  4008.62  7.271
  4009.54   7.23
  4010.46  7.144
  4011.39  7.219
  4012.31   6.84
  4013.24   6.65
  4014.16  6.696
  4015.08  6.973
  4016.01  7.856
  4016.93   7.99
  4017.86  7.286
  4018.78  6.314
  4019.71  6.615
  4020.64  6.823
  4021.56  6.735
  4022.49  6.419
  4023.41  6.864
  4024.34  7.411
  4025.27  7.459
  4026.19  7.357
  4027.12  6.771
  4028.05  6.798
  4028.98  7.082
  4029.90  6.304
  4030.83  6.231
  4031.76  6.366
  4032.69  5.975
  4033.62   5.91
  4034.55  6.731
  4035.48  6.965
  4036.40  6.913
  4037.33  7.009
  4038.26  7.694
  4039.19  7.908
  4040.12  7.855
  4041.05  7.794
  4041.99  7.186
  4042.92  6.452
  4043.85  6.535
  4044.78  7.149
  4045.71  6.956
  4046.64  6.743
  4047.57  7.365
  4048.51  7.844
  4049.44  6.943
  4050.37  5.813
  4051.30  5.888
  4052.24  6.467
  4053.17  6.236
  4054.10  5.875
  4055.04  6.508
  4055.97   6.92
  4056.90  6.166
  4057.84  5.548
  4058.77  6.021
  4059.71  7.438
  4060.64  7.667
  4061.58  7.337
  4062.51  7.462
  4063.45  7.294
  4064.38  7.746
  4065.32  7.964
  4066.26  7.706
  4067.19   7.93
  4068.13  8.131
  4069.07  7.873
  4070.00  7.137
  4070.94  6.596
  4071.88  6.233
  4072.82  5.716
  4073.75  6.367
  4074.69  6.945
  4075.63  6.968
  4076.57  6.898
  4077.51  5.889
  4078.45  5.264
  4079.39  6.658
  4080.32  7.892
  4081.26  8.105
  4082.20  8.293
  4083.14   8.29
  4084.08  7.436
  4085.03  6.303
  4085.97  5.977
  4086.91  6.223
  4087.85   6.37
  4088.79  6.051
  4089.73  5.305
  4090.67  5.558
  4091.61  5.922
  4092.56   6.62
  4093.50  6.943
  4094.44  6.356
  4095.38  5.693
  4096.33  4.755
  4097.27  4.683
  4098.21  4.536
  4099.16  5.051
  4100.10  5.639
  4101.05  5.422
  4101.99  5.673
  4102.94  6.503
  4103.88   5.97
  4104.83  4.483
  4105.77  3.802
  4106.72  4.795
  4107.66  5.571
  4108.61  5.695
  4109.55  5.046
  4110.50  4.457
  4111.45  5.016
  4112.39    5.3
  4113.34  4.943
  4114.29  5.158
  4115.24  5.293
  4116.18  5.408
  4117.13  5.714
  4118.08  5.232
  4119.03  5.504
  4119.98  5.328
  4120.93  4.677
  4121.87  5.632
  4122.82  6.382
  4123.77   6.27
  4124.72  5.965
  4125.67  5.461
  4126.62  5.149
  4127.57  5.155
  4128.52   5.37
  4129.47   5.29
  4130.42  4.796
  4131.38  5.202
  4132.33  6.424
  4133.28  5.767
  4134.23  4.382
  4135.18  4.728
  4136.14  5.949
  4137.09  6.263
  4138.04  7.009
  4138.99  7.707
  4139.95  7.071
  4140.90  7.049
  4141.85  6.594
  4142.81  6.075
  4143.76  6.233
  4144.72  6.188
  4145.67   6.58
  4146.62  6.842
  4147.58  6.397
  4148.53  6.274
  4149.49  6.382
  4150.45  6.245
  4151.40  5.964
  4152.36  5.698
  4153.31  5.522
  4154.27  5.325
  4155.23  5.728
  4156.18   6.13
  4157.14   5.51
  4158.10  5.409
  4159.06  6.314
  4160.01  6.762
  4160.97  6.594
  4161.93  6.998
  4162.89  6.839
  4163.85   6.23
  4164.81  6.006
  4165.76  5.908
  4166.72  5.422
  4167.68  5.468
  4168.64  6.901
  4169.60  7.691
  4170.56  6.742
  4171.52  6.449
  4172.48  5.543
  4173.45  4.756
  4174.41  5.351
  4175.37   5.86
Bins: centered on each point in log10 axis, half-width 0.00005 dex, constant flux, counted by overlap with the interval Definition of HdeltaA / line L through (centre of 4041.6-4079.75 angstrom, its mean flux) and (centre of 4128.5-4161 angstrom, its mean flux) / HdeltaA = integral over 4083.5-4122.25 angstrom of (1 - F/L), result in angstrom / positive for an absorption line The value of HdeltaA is 5.6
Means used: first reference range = 6.82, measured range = 5.52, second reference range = 6.05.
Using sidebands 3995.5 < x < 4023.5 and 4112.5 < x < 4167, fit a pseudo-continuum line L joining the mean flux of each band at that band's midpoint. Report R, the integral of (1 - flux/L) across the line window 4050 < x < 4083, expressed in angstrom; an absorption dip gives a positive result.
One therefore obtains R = -3.6 angstrom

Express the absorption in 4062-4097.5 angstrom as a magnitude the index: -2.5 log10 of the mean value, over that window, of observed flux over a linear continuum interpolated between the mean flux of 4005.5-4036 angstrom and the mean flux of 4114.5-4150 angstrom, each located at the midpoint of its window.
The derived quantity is -0.075 mag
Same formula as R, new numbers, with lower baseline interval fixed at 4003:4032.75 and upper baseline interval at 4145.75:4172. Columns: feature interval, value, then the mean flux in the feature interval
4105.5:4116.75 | 2.3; 5.07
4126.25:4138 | 1.6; 5.43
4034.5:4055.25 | -1.0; 6.91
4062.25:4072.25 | -1.4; 7.47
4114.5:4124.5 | 1.3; 5.55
